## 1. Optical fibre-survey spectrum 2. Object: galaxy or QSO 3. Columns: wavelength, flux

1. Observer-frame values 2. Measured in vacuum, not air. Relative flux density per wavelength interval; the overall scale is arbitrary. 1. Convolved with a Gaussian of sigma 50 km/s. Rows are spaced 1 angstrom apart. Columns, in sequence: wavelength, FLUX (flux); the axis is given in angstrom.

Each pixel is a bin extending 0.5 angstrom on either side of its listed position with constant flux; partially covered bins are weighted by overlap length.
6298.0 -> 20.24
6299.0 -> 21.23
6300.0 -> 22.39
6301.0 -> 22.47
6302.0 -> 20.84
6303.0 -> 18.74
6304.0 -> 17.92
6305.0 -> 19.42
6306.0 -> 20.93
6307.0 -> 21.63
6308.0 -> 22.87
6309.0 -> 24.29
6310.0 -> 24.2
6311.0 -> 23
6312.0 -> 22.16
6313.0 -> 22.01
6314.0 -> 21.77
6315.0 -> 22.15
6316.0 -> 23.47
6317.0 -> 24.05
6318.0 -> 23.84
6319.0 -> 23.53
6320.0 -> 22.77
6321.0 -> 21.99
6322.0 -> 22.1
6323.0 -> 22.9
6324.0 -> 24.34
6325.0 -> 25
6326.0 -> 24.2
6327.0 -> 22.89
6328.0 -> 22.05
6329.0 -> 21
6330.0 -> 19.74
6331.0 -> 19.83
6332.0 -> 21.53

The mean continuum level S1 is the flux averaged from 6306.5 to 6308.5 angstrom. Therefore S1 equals 22.2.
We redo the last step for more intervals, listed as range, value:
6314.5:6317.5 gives 23.2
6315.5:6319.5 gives 23.7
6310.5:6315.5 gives 22.2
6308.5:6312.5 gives 23.4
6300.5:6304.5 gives 20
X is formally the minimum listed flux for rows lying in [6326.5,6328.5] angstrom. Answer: 22.05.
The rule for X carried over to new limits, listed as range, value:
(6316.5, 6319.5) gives 23.53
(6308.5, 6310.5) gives 24.2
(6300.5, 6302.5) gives 20.84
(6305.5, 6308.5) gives 20.93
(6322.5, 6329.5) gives 21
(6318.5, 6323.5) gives 21.99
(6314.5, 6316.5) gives 22.15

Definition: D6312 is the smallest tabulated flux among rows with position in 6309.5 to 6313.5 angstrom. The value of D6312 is 22.01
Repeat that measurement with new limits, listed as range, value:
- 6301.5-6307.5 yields 17.92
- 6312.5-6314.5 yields 21.77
